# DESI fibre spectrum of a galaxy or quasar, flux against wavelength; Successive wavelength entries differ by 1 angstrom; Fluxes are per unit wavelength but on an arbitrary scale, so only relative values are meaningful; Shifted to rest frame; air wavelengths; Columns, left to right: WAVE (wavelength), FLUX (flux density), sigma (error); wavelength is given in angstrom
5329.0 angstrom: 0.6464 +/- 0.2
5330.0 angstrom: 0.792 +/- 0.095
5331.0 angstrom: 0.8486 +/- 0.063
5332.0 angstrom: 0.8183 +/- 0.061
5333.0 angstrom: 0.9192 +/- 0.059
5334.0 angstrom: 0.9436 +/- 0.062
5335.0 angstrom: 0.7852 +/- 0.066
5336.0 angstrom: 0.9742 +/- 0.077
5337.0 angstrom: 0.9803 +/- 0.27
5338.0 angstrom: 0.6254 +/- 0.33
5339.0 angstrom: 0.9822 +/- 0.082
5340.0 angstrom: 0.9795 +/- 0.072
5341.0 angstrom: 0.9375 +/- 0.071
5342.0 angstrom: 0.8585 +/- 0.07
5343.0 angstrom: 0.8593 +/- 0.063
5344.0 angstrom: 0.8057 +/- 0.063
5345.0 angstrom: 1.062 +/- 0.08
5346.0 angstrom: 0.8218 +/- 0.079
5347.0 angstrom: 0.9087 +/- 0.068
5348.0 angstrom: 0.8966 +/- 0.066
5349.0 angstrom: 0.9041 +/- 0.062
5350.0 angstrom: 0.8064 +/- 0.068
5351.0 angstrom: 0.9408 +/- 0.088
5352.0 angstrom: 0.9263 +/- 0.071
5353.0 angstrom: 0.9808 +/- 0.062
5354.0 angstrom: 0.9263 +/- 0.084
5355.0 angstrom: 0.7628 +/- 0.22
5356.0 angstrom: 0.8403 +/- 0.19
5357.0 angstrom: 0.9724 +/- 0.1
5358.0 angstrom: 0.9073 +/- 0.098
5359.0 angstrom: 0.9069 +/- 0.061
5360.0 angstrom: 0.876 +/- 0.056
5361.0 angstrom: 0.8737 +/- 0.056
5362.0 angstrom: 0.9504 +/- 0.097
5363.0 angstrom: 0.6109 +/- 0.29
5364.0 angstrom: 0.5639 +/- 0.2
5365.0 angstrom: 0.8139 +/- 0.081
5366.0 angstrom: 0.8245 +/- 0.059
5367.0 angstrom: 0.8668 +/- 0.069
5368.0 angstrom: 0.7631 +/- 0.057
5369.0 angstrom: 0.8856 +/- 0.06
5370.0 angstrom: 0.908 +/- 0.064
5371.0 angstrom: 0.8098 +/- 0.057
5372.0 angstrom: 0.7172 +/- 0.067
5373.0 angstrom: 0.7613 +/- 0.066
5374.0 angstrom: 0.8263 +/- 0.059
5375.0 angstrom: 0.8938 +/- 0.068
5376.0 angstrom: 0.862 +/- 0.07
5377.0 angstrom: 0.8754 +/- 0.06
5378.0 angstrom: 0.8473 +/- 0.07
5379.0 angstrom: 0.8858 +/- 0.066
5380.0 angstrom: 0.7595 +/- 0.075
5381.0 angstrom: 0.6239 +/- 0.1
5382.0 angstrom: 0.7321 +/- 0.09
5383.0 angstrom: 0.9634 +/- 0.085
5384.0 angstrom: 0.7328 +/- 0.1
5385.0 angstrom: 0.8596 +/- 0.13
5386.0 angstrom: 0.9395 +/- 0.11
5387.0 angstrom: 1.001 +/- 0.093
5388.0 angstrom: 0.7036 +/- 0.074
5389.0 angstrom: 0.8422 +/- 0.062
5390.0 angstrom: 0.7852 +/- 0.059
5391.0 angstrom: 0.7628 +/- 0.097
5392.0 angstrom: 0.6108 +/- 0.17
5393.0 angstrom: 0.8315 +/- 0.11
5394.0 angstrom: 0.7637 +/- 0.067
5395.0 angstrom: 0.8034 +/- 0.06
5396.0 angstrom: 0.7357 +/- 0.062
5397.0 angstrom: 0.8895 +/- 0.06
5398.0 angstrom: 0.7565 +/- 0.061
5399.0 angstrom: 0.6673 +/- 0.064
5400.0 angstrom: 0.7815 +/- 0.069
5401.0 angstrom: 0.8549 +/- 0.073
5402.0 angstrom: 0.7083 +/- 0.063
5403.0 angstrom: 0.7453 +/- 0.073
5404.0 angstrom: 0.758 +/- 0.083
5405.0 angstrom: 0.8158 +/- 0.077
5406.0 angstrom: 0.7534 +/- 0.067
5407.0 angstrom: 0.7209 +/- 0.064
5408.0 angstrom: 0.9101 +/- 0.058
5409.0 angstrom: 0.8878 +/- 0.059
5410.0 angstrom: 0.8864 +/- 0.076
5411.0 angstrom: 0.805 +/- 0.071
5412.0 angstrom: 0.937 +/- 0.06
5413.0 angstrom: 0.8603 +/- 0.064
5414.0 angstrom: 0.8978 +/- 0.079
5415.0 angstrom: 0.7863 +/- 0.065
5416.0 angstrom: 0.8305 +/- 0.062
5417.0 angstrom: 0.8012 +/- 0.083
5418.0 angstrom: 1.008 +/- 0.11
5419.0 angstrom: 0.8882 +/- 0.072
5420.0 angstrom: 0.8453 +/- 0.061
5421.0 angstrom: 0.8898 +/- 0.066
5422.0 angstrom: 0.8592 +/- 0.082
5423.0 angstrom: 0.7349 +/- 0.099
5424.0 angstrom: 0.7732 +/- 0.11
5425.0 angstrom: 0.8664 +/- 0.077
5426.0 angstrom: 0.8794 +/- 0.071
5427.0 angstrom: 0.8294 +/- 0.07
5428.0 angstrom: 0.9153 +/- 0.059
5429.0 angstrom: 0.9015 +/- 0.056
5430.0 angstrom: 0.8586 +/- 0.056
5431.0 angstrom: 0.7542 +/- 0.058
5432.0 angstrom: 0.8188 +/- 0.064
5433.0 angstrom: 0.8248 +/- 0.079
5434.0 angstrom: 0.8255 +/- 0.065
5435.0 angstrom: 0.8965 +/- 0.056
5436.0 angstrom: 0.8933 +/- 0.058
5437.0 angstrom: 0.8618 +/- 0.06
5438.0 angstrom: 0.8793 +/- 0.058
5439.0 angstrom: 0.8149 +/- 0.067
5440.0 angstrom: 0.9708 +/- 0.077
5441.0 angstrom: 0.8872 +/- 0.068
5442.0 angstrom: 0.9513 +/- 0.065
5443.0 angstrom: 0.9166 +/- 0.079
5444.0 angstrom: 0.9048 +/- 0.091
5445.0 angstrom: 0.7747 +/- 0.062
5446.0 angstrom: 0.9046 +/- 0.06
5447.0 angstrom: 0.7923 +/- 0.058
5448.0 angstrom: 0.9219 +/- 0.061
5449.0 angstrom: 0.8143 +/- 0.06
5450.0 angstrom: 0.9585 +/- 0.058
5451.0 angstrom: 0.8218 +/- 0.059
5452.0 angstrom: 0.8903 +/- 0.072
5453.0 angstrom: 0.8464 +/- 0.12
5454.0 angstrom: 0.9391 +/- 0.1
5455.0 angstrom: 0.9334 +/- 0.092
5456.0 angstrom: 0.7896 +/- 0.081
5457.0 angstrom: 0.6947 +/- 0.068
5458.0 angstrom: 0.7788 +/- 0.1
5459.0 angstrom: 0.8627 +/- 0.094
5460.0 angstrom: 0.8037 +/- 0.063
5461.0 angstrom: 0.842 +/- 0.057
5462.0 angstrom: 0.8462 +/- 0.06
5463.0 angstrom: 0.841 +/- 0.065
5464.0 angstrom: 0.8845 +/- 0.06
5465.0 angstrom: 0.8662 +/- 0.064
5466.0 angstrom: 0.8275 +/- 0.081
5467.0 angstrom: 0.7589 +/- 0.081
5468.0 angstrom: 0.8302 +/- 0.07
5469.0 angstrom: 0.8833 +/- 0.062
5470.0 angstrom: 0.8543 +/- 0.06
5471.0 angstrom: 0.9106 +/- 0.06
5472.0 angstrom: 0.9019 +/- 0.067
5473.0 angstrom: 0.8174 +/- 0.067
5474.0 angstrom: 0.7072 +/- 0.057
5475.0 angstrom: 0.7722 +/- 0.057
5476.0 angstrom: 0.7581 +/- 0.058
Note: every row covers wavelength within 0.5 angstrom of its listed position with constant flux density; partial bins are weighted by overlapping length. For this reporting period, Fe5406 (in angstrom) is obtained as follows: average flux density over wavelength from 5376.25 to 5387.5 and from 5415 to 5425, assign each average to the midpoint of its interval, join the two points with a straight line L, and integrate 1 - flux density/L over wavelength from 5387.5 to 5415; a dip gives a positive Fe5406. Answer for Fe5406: 1.5 angstrom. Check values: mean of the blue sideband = 0.839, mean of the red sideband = 0.846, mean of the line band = 0.795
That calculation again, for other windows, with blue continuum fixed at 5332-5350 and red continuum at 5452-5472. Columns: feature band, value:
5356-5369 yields 0.79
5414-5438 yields 0.20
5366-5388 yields 1.18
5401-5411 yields 0.75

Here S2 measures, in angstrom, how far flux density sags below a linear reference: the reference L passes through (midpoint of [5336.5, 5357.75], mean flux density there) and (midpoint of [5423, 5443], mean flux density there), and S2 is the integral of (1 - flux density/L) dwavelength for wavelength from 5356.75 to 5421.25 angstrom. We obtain 4.3 angstrom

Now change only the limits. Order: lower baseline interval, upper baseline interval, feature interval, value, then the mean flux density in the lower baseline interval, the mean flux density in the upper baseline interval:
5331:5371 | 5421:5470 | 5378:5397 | 1.4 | 0.87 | 0.853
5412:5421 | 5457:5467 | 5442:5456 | -0.6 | 0.87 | 0.828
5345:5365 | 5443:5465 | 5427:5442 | -0.2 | 0.866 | 0.852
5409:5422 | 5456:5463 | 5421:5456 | -1.2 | 0.87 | 0.806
